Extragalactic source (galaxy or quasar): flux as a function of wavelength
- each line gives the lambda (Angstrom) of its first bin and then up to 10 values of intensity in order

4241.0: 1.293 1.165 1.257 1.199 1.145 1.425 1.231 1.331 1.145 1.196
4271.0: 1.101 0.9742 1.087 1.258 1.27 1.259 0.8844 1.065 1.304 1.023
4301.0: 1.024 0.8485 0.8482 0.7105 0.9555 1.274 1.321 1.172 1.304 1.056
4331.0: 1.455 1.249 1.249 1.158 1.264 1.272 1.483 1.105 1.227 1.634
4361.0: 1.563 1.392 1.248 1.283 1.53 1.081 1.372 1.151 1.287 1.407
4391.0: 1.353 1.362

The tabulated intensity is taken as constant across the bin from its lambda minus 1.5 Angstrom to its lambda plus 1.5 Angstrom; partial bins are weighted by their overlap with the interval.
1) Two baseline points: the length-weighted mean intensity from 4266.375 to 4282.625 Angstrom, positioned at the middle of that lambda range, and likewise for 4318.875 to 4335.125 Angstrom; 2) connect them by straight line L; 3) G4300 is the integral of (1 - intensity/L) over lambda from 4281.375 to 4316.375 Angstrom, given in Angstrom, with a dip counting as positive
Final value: 4.6 Angstrom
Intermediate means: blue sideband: 1.13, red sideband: 1.25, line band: 1.03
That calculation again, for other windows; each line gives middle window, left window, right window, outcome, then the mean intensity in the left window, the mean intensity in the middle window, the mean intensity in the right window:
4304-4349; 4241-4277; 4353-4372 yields 5.4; 1.2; 1.16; 1.39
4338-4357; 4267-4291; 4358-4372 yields 1.2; 1.13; 1.26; 1.41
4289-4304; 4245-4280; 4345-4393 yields 2.2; 1.19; 1.06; 1.34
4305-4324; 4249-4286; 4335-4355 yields 2.8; 1.2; 1.05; 1.25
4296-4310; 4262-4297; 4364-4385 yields 3.0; 1.15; 0.925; 1.29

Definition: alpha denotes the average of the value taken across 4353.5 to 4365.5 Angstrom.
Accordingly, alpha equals 1.45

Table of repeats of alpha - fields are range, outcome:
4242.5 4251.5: 1.21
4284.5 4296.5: 1.13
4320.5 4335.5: 1.25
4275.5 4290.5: 1.15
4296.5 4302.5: 1.02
